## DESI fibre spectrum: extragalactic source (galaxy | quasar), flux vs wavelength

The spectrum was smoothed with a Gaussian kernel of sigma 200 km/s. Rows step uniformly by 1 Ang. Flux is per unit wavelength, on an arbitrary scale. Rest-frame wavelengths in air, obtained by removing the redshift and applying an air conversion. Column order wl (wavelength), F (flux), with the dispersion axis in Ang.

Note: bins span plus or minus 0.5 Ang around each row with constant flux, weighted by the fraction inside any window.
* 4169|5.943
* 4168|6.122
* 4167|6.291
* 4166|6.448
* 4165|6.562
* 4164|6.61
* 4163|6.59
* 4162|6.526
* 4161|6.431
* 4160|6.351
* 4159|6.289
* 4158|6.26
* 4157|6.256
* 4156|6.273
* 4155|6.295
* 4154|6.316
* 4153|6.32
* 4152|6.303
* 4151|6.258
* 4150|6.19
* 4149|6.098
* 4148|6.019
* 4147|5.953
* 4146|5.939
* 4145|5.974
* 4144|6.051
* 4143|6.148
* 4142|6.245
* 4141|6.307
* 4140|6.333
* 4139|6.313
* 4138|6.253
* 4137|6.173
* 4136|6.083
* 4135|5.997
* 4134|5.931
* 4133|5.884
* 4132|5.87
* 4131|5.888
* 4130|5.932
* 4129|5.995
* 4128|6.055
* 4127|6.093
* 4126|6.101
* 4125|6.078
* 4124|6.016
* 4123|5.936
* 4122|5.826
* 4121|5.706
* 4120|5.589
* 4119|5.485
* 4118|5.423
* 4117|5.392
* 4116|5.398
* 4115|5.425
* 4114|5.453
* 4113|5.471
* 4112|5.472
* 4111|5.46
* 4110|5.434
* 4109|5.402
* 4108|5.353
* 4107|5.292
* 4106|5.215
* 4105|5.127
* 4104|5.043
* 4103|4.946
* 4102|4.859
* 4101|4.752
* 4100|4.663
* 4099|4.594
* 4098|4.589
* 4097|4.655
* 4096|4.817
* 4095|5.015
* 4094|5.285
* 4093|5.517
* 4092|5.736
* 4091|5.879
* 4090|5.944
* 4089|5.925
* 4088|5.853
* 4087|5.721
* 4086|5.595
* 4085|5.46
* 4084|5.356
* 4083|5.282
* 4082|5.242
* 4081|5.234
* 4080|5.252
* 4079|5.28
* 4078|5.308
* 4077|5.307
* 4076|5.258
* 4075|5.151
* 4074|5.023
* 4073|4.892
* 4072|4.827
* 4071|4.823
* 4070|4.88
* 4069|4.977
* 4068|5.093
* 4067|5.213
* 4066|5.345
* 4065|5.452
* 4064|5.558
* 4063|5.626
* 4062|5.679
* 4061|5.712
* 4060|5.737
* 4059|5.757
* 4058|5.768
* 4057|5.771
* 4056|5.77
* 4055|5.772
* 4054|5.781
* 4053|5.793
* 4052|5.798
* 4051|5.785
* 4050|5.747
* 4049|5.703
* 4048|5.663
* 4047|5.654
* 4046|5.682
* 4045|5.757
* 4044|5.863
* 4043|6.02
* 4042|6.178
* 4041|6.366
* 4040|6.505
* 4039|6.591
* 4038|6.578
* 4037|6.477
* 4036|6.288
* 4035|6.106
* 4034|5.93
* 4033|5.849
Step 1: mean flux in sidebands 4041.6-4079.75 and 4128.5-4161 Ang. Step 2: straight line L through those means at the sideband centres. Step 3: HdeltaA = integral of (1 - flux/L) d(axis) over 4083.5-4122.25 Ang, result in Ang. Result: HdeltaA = 3.3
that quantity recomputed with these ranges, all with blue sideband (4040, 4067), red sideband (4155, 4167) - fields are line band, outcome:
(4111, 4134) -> 1.6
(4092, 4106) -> 2.5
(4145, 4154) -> 0.3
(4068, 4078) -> 1.4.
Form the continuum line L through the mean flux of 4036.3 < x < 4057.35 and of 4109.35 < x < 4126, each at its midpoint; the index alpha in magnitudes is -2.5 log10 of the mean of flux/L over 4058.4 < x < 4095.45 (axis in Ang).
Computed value 0.08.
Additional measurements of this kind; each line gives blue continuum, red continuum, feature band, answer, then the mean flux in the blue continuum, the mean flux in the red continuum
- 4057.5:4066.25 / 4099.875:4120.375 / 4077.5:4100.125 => 0.02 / 5.63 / 5.28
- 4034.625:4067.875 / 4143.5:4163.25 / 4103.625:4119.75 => 0.13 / 5.85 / 6.23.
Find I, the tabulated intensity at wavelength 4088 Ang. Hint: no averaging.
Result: 5.853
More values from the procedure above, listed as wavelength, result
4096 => 4.817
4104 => 5.043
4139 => 6.313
